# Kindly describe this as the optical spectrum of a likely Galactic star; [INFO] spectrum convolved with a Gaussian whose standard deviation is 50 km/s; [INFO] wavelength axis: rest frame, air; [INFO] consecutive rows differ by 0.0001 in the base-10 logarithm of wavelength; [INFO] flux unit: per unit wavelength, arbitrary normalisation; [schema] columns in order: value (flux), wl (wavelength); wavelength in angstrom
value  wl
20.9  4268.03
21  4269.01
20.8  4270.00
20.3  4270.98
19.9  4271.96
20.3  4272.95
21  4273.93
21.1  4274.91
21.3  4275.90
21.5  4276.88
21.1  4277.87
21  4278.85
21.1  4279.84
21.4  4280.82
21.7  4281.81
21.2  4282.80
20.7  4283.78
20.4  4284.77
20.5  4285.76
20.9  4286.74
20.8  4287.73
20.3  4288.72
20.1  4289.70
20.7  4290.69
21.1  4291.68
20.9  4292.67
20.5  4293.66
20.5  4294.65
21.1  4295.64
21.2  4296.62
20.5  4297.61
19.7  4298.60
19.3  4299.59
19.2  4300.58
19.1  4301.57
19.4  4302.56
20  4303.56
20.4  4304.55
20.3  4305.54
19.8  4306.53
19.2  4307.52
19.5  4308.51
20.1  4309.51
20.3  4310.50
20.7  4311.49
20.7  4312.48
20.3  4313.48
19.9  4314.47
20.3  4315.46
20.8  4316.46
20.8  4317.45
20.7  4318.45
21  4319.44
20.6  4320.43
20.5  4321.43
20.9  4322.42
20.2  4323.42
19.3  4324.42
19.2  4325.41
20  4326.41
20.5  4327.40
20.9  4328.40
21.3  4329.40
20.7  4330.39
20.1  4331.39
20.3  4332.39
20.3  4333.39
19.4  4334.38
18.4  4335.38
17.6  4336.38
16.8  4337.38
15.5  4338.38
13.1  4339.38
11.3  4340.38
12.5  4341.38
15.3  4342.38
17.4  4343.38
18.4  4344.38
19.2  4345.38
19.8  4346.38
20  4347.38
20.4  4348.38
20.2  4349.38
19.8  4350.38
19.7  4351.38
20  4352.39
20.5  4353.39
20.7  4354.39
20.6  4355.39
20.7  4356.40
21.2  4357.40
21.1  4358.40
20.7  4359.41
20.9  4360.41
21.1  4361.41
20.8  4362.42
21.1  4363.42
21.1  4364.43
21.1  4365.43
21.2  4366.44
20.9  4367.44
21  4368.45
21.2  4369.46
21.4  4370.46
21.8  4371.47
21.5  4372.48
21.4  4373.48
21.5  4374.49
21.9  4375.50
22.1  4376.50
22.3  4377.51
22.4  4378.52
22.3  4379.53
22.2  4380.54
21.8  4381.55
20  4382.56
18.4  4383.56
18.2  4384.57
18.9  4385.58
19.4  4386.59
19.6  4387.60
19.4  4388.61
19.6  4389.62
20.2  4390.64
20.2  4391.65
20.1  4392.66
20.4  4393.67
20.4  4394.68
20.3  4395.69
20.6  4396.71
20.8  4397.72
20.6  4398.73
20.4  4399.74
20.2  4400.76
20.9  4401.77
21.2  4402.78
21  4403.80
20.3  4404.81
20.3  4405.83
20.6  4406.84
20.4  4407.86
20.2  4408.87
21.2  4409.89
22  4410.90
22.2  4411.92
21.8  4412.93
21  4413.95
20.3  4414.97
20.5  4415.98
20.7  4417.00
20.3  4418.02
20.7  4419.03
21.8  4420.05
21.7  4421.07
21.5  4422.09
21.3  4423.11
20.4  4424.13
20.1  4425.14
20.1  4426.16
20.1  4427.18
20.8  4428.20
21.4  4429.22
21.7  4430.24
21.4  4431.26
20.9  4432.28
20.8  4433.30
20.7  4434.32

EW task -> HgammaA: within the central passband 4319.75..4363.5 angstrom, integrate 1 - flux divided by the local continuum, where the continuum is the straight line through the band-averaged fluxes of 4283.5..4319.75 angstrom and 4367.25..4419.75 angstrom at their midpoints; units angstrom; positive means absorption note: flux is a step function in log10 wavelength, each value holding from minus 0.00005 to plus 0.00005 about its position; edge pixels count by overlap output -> 2.60 angstrom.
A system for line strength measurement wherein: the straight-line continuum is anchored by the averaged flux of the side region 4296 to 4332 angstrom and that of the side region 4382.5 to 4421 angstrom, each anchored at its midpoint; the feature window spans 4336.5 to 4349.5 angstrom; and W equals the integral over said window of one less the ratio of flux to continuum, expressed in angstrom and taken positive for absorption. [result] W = 2.2 angstrom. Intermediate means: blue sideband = 20.2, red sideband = 20.4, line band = 16.8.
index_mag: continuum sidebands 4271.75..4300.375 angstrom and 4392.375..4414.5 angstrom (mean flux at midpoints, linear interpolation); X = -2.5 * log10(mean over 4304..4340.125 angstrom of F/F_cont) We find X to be 0.058 mag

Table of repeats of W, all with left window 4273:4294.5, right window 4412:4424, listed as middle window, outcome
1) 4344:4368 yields 0.59 angstrom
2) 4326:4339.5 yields 1.21 angstrom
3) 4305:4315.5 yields 0.42 angstrom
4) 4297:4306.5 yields 0.52 angstrom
